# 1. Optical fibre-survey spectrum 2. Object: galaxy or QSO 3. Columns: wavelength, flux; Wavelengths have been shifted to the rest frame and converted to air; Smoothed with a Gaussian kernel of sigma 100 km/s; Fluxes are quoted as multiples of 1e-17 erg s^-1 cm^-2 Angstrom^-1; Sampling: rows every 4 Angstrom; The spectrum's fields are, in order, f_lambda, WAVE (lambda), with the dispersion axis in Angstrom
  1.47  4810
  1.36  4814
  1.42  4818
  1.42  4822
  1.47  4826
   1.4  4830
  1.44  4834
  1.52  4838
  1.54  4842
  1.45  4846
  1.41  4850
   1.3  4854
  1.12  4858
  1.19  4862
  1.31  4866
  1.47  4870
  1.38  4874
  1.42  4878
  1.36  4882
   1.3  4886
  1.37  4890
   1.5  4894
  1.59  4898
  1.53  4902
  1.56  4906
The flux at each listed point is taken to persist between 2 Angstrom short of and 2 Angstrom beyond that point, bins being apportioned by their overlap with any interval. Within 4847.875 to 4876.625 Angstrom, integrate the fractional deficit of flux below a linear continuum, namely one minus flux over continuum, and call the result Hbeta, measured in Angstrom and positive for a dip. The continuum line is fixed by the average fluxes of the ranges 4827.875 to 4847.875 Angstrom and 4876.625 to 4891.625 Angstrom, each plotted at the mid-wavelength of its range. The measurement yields 2.0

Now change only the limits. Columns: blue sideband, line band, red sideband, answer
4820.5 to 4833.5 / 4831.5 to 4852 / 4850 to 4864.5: -2.1 Angstrom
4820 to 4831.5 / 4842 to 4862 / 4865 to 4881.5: 1.2 Angstrom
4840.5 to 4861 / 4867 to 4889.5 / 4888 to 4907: 0.9 Angstrom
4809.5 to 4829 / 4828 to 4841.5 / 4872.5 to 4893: -0.5 Angstrom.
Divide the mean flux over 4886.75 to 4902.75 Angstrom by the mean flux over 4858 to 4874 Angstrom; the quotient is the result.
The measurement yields 1.13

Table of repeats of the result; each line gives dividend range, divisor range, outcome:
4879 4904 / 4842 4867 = 1.10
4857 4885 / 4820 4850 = 0.91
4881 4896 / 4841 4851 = 0.94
